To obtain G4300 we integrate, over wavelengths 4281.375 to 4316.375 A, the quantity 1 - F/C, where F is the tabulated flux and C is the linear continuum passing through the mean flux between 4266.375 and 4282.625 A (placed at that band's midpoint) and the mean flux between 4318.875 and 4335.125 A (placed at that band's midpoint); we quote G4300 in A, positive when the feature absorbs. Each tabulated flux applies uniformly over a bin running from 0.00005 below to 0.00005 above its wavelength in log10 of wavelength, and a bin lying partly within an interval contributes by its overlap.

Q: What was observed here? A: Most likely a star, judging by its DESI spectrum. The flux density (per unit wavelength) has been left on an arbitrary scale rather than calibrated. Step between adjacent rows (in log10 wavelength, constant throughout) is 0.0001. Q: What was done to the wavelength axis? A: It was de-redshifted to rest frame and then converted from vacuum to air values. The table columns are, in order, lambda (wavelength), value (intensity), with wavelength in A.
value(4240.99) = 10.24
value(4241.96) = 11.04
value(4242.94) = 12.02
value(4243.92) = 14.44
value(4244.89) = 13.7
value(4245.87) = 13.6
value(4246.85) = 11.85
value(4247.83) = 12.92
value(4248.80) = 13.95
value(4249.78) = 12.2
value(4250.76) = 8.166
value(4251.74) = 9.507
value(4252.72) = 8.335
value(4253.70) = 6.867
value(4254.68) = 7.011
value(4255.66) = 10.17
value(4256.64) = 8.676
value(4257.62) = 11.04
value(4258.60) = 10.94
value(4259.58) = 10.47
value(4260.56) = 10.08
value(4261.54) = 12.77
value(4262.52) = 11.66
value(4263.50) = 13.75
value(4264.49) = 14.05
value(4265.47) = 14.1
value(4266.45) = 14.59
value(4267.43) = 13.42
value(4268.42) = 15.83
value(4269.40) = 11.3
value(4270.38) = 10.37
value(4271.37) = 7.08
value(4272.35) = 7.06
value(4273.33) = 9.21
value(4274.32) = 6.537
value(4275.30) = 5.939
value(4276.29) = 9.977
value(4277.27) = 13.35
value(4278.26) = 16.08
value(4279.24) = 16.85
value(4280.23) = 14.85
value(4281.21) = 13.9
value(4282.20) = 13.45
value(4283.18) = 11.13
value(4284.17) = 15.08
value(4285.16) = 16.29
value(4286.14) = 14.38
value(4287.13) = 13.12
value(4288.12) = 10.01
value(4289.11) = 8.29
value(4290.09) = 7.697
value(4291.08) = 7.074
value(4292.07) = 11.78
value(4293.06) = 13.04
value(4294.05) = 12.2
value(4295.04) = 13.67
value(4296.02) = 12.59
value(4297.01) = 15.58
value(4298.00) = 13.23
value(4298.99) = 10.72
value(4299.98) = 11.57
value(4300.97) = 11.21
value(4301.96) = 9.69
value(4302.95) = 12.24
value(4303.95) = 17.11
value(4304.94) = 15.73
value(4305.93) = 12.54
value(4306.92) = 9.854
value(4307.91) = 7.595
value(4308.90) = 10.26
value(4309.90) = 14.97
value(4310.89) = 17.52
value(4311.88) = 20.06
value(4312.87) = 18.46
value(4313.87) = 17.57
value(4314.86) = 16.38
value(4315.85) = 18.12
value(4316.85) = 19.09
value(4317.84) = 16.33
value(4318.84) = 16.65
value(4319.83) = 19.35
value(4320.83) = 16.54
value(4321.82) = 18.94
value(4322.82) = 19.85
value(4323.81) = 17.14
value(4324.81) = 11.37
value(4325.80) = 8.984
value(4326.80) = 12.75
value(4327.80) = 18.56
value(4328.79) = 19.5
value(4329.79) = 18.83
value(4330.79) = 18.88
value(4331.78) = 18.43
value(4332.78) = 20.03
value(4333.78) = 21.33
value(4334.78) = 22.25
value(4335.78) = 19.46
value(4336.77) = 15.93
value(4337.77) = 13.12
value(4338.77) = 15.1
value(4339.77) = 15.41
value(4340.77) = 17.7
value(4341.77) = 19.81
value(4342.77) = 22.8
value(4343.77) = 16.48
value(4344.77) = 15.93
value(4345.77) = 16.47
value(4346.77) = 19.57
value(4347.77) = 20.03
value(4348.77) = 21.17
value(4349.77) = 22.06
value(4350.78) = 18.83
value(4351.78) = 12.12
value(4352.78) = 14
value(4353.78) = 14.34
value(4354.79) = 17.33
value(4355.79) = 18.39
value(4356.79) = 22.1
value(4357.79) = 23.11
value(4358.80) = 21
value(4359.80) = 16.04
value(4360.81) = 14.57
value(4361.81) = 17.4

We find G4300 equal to 3.1 A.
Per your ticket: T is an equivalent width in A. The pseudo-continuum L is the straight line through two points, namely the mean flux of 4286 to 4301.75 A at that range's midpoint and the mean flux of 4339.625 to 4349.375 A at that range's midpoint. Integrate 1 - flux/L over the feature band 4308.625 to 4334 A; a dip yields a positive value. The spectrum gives -2.9 A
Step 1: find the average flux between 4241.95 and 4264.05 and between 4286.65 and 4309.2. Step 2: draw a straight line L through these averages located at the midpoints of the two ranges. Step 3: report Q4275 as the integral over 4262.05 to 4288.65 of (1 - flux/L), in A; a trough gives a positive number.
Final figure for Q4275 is -2.3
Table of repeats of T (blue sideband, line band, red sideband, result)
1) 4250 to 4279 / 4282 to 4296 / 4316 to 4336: 1.6 A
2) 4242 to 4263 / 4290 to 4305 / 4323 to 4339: 2.4 A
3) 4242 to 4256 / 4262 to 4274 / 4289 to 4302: -0.6 A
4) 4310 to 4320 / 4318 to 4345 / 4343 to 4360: 0.9 A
